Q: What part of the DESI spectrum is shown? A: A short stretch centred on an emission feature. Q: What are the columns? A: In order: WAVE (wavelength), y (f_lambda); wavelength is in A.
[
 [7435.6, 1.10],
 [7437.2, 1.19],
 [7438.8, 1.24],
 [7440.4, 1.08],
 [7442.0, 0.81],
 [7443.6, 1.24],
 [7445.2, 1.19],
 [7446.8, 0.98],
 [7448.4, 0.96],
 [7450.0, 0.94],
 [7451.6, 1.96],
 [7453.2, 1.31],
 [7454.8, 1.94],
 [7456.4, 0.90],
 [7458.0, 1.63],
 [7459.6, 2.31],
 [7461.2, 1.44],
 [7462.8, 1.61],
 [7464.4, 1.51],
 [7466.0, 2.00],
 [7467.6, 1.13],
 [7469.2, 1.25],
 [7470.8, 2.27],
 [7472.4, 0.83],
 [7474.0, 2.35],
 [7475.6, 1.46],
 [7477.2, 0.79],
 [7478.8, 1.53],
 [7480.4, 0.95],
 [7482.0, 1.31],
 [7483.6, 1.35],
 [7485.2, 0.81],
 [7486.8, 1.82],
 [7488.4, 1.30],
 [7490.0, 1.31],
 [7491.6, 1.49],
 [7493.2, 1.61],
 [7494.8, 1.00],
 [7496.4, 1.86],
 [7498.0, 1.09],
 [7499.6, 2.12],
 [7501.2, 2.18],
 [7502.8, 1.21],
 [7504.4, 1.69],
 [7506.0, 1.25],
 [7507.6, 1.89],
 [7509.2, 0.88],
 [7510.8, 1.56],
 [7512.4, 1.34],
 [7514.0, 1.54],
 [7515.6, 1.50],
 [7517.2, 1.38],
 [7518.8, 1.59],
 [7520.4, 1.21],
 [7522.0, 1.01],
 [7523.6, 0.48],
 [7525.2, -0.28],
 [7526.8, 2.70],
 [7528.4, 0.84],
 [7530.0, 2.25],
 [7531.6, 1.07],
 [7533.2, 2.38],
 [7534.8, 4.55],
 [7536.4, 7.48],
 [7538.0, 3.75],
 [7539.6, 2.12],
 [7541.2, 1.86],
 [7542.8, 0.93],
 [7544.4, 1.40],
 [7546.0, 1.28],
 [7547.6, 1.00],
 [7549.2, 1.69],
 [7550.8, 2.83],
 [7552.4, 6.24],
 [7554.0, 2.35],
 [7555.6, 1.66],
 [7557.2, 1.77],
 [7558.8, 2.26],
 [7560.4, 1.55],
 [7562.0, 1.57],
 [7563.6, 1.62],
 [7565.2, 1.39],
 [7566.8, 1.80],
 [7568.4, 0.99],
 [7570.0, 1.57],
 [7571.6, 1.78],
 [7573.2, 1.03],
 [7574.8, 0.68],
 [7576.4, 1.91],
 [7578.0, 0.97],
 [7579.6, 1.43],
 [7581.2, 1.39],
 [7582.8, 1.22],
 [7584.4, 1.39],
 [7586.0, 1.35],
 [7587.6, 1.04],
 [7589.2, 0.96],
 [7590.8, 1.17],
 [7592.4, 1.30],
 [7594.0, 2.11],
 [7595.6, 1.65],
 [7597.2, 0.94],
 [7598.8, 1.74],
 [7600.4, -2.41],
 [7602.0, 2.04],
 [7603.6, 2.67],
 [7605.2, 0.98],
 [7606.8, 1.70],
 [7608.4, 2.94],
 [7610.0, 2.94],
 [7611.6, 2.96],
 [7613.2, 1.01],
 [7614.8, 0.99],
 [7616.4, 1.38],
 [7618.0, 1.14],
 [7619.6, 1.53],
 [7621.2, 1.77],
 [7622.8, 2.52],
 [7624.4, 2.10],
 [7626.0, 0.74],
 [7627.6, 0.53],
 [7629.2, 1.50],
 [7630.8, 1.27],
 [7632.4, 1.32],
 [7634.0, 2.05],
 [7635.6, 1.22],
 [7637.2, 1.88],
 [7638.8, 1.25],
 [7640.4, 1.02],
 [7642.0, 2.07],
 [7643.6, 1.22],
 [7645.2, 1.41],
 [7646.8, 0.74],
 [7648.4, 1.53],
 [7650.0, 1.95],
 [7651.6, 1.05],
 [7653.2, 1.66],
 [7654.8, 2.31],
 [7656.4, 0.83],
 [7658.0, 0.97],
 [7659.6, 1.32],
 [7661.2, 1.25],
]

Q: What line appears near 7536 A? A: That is [S II] 6716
